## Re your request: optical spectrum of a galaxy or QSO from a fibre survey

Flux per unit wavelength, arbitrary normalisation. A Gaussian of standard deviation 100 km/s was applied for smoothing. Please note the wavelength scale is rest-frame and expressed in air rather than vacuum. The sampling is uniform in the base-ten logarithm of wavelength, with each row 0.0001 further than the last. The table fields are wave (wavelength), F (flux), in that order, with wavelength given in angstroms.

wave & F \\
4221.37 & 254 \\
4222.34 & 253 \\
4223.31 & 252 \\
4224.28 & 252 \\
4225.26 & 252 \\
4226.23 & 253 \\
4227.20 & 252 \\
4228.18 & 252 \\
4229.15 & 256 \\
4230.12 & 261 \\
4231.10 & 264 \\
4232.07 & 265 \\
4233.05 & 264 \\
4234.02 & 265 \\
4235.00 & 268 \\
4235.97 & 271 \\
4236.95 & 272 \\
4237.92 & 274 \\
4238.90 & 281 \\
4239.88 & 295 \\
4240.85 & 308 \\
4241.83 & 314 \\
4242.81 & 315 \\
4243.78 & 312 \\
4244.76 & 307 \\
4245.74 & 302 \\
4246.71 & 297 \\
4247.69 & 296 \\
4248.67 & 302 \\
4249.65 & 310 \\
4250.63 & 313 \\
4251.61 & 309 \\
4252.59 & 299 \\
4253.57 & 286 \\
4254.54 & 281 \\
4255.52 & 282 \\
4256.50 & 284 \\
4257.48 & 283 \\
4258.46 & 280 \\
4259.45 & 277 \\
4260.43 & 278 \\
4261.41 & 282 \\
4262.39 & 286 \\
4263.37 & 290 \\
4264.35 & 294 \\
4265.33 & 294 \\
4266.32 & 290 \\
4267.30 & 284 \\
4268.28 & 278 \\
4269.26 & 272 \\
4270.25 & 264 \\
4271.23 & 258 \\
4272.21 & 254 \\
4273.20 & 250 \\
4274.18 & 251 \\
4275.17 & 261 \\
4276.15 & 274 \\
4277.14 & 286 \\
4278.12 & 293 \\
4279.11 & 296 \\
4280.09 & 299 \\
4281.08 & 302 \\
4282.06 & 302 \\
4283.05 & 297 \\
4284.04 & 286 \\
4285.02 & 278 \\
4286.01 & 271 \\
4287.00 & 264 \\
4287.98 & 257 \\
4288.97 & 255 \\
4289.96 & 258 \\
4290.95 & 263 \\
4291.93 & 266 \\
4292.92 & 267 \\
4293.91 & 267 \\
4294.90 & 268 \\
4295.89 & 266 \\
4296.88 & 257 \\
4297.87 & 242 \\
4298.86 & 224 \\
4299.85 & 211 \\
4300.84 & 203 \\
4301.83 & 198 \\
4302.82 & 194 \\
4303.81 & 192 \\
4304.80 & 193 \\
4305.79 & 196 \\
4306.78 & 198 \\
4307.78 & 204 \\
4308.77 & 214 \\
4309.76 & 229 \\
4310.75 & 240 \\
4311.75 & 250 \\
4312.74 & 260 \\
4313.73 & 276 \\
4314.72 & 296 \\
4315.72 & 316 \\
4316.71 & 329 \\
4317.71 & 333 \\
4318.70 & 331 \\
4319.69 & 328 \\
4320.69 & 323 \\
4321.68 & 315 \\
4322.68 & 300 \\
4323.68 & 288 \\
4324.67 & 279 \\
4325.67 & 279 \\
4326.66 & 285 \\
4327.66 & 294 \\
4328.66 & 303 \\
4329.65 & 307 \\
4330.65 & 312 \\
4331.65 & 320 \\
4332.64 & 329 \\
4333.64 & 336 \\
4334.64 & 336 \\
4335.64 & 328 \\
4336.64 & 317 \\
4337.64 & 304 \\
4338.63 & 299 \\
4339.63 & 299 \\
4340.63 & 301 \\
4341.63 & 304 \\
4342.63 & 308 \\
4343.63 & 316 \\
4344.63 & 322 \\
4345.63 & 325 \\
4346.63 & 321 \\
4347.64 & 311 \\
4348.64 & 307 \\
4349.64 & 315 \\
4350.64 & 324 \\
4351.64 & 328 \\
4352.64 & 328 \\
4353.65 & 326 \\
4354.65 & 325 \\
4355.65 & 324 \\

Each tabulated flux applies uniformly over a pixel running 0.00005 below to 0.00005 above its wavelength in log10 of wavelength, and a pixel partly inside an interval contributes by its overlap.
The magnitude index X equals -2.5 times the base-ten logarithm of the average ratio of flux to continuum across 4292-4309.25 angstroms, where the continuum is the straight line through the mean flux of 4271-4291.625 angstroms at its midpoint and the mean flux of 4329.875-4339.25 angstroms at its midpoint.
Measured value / 0.28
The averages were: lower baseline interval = 274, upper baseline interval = 319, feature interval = 224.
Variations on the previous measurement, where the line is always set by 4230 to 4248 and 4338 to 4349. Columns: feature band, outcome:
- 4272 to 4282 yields 0.063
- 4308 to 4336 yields 0.031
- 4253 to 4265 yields 0.026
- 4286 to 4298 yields 0.142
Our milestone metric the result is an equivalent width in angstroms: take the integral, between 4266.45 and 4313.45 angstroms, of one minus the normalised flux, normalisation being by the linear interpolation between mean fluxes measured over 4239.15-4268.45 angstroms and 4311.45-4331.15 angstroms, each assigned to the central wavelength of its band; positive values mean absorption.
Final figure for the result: 7.0 angstroms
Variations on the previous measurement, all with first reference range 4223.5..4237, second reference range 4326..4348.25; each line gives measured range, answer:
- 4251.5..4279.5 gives -0.24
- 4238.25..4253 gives -2.00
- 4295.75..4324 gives 4.18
